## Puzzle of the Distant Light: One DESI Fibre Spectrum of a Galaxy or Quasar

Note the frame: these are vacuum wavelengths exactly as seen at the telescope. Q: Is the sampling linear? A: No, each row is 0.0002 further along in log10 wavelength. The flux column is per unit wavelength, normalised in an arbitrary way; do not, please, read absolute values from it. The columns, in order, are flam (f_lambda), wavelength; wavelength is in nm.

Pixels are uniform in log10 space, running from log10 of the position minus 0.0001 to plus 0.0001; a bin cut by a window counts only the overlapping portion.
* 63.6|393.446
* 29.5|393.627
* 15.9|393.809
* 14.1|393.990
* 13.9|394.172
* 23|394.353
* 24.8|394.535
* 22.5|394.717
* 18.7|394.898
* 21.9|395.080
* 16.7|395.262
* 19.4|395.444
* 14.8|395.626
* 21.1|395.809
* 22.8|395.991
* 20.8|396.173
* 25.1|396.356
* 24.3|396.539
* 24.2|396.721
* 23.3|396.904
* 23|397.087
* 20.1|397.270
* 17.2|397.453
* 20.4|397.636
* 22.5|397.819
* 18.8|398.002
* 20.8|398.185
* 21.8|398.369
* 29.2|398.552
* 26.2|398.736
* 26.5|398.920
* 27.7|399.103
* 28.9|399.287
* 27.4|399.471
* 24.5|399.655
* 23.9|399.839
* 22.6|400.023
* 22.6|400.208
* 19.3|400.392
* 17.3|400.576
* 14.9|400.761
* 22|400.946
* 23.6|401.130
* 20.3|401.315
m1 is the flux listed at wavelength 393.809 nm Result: 15.9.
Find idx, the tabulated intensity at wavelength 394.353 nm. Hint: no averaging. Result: 23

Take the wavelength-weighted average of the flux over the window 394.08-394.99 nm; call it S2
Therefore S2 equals 20.6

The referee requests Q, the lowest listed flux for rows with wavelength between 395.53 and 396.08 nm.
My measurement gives 14.8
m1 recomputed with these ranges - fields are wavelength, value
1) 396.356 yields 25.1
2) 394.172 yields 13.9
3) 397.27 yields 20.1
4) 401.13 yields 23.6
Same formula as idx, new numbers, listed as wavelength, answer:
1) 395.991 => 22.8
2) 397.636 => 20.4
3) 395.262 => 16.7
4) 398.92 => 26.5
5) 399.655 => 24.5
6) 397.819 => 22.5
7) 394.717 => 22.5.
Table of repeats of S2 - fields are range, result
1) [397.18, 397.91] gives 20.1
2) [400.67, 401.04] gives 18.5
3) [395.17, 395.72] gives 17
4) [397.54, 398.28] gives 20.6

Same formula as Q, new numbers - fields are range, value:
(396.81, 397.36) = 20.1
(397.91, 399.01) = 18.8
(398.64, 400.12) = 22.6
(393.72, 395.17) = 13.9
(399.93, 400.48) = 19.3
